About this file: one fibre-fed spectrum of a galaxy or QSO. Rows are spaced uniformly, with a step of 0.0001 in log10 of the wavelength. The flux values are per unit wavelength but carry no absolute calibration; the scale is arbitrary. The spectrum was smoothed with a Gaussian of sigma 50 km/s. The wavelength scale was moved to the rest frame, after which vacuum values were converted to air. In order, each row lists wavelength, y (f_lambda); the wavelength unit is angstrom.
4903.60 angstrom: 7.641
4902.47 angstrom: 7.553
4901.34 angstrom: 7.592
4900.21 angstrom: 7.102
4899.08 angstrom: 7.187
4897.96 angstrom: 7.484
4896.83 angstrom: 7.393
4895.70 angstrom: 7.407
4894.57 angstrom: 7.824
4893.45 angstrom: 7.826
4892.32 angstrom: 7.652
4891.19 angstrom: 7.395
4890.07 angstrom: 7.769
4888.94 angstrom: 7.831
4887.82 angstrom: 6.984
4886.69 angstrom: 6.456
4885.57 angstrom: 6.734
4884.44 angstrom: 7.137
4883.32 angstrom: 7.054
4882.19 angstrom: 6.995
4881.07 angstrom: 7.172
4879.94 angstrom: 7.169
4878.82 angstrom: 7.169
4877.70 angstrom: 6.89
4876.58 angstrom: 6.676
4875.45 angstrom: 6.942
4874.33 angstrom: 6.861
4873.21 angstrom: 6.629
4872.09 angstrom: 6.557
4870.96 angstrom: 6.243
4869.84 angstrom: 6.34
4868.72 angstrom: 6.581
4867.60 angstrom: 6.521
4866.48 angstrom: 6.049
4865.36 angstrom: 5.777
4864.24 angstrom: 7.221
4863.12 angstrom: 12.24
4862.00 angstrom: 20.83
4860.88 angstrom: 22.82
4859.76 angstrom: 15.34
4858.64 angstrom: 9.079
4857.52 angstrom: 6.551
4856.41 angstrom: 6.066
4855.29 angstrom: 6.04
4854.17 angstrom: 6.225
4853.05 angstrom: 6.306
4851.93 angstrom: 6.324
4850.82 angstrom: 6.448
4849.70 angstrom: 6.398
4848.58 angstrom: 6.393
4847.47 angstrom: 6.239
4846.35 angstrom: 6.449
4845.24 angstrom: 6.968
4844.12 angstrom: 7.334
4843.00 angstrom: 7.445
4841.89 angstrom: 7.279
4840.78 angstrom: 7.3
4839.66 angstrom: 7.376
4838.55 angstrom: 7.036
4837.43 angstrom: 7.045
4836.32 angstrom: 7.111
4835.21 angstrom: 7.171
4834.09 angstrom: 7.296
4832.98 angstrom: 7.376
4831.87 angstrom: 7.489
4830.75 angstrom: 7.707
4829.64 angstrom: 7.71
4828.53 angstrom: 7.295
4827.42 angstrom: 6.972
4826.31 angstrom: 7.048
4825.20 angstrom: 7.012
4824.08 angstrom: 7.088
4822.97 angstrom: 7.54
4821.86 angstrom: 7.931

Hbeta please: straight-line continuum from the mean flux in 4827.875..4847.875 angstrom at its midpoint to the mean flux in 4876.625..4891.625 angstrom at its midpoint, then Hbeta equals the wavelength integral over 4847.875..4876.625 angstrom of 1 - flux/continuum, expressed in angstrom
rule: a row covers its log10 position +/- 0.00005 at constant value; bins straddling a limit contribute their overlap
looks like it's -4.6 angstrom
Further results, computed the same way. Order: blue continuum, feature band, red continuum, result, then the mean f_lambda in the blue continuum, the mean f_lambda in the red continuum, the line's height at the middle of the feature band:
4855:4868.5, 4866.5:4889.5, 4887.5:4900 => 5.3 angstrom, 10.4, 7.52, 8.93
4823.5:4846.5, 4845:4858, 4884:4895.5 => 1.6 angstrom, 7.23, 7.36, 7.27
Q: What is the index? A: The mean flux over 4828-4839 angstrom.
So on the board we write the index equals 7.32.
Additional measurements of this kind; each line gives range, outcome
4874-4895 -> 7.19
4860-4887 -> 8.31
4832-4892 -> 7.69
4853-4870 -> 9.54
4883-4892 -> 7.19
